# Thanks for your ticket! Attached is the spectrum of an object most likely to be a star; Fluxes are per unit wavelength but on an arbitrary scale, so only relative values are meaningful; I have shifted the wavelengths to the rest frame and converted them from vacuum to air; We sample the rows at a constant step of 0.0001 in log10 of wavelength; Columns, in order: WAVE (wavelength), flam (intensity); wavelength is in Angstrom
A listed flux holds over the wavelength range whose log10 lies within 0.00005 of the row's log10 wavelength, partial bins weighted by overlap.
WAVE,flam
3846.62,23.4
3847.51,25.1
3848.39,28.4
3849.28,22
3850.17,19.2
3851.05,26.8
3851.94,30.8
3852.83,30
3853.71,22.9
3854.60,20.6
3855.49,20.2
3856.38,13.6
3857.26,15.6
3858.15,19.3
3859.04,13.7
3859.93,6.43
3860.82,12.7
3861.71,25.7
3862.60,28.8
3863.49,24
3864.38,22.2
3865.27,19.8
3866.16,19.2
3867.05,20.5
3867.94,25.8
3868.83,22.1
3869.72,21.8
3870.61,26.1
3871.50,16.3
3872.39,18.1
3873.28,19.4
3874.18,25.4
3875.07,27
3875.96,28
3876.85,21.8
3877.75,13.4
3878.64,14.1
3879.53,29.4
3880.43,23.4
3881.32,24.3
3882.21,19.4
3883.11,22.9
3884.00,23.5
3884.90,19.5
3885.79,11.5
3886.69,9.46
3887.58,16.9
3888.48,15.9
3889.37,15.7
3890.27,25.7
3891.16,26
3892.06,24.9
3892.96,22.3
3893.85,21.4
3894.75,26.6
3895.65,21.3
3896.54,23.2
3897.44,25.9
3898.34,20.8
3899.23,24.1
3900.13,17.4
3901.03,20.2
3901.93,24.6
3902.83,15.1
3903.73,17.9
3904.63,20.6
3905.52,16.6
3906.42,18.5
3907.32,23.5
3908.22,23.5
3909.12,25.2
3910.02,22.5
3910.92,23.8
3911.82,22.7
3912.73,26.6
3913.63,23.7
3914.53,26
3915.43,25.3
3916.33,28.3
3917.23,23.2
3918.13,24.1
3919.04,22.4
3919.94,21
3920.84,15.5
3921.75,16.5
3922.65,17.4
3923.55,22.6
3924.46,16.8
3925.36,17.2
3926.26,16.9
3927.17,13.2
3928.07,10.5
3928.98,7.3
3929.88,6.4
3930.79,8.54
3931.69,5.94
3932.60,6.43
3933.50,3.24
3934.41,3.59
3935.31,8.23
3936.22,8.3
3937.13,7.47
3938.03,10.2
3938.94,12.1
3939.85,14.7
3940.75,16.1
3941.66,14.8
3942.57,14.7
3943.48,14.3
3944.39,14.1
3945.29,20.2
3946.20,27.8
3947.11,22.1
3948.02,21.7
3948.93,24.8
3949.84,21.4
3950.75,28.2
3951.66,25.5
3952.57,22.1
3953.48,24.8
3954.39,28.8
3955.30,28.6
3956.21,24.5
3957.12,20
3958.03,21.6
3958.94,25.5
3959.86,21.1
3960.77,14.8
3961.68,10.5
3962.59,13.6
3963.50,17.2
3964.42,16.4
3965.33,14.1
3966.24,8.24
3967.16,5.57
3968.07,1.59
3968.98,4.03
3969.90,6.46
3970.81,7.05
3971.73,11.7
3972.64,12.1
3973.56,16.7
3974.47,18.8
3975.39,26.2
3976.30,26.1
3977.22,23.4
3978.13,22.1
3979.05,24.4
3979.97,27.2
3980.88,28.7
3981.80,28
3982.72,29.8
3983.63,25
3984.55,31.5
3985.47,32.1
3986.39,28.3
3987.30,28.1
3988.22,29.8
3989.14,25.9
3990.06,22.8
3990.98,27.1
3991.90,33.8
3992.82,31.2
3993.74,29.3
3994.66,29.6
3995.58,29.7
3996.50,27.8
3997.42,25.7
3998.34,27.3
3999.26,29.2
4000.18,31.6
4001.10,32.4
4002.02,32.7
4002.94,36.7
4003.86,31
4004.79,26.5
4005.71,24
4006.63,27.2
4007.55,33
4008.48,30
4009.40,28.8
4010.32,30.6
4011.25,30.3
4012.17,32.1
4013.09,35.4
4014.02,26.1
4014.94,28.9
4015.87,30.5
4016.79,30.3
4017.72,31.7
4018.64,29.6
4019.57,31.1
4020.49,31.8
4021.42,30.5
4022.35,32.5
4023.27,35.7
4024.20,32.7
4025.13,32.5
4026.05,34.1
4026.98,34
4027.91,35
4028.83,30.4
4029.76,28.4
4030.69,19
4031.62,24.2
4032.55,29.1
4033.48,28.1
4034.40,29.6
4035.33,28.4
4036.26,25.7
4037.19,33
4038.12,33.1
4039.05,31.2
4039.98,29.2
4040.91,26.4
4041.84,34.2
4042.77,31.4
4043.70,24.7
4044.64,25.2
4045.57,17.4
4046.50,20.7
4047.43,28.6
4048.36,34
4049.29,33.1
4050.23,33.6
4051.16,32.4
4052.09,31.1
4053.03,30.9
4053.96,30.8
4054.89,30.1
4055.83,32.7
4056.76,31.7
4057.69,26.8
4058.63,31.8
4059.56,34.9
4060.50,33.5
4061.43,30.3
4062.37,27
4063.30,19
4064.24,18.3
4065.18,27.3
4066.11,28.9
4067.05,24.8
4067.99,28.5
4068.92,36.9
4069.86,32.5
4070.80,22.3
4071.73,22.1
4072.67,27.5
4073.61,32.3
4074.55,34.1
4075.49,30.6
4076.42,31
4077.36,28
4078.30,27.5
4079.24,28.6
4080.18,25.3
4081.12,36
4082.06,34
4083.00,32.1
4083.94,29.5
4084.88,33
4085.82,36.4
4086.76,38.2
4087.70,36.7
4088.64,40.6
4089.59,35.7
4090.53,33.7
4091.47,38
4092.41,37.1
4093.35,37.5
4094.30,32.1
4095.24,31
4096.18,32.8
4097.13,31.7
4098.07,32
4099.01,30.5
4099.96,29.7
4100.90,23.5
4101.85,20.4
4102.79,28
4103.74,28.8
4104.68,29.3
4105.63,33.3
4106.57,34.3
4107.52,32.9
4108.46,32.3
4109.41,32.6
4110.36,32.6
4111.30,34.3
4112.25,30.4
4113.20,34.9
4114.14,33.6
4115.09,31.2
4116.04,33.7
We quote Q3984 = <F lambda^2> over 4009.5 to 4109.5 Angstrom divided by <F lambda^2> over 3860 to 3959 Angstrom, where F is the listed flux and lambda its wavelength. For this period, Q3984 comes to 1.7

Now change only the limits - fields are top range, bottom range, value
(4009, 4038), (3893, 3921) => 1.44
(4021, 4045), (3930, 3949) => 2.42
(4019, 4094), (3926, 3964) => 1.98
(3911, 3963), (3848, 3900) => 0.87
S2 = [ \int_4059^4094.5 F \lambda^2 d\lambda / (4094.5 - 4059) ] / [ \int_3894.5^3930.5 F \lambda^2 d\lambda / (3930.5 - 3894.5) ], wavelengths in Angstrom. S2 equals 1.7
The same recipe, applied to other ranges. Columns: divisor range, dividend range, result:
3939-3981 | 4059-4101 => 1.79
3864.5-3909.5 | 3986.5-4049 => 1.49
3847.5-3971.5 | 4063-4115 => 1.80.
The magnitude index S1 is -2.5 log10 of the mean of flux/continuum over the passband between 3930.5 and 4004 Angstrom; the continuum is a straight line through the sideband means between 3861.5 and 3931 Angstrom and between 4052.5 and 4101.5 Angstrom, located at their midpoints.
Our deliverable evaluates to 0.212 mag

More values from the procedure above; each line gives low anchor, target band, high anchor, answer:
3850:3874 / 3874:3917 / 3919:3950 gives -0.23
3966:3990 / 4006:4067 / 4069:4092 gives -0.11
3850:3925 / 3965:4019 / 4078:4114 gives 0.07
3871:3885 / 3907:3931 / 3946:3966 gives 0.09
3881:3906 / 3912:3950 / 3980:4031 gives 0.40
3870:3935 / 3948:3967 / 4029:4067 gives 0.12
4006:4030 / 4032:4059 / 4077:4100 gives 0.09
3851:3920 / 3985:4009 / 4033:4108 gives -0.10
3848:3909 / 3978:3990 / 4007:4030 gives 0.04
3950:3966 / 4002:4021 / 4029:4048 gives -0.20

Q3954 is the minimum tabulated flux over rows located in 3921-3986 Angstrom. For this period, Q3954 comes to 1.59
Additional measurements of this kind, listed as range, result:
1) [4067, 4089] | 22.1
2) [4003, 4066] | 17.4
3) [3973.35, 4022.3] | 16.7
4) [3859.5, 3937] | 3.24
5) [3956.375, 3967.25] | 5.57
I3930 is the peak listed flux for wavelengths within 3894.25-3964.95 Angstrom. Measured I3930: 28.8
